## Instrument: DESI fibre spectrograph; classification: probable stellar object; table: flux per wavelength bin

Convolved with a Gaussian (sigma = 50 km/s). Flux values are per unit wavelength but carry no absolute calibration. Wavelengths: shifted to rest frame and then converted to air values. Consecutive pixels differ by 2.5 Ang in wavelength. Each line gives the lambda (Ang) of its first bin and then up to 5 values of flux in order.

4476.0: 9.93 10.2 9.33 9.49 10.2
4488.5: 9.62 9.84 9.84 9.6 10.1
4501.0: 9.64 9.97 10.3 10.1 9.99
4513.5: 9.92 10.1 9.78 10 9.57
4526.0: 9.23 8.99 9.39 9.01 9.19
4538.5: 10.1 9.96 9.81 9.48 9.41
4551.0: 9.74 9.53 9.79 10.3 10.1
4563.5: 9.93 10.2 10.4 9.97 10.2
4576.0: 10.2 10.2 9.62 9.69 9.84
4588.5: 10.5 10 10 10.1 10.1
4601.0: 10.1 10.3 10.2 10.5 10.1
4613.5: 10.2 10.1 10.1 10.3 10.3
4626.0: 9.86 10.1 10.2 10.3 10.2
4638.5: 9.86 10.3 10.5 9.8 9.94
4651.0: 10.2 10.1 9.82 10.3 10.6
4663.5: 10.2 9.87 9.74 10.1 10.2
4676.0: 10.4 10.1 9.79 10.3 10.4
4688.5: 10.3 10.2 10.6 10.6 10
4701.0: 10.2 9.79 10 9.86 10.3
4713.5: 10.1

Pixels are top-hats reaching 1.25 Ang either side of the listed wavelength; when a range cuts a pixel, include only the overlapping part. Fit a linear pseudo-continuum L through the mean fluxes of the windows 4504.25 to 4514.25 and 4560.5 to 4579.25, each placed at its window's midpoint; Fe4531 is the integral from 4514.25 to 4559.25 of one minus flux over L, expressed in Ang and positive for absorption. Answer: 2.2 Ang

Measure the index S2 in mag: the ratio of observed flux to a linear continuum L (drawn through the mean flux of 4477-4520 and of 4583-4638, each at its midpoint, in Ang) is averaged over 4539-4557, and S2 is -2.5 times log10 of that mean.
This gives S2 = 0.03 mag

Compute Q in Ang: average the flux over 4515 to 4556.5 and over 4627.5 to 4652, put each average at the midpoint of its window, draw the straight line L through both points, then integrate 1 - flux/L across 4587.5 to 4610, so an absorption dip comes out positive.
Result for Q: -0.6 Ang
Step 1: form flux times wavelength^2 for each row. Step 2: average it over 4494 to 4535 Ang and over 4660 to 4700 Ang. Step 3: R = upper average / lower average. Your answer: 1.13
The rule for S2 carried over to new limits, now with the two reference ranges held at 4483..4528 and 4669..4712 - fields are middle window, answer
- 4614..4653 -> -0.01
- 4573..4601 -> -0.01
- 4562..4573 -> -0.02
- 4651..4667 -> 0.00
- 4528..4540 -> 0.06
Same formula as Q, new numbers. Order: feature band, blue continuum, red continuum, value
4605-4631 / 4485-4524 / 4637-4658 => -0.3 Ang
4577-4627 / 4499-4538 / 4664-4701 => -0.8 Ang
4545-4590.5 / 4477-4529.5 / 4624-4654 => 0.0 Ang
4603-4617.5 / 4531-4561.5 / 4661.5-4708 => -0.5 Ang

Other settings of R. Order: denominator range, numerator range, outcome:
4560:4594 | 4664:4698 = 1.06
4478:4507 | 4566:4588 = 1.06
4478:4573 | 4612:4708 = 1.10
